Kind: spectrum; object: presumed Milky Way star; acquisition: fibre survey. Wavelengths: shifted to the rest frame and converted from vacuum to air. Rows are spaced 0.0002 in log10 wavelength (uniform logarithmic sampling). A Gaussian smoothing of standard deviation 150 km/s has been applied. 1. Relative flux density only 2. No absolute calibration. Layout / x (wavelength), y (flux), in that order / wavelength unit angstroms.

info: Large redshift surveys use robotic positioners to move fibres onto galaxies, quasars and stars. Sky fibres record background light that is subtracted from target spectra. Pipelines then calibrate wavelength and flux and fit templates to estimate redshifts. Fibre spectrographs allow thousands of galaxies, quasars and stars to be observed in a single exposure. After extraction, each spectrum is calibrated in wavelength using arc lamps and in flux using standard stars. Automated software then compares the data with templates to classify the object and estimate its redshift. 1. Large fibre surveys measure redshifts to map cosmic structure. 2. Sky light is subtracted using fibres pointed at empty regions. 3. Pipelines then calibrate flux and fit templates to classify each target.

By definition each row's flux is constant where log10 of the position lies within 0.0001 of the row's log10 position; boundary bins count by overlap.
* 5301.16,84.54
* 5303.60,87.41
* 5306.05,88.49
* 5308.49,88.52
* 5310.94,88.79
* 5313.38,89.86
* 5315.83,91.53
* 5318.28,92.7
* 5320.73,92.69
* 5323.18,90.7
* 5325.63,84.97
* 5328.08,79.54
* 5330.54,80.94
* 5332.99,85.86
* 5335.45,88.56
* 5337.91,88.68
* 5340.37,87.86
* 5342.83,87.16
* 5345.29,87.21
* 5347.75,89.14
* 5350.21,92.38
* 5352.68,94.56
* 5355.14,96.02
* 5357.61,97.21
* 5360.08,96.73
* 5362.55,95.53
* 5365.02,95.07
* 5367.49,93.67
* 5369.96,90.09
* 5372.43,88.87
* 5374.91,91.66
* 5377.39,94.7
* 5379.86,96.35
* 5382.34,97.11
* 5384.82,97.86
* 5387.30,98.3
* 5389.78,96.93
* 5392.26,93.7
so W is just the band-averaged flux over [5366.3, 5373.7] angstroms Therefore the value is 90.9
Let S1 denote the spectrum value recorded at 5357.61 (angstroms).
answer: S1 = 97.21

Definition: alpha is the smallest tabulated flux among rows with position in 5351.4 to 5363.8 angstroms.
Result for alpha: 94.56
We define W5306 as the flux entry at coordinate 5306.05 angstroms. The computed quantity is 88.49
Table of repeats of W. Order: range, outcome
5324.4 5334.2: 82.9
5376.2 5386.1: 96.6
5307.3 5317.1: 89.7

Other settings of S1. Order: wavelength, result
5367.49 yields 93.67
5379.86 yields 96.35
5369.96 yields 90.09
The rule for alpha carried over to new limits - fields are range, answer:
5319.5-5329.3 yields 79.54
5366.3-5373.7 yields 88.87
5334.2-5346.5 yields 87.16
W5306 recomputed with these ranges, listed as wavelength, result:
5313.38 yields 89.86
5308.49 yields 88.52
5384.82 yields 97.86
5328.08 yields 79.54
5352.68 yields 94.56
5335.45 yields 88.56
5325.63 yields 84.97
